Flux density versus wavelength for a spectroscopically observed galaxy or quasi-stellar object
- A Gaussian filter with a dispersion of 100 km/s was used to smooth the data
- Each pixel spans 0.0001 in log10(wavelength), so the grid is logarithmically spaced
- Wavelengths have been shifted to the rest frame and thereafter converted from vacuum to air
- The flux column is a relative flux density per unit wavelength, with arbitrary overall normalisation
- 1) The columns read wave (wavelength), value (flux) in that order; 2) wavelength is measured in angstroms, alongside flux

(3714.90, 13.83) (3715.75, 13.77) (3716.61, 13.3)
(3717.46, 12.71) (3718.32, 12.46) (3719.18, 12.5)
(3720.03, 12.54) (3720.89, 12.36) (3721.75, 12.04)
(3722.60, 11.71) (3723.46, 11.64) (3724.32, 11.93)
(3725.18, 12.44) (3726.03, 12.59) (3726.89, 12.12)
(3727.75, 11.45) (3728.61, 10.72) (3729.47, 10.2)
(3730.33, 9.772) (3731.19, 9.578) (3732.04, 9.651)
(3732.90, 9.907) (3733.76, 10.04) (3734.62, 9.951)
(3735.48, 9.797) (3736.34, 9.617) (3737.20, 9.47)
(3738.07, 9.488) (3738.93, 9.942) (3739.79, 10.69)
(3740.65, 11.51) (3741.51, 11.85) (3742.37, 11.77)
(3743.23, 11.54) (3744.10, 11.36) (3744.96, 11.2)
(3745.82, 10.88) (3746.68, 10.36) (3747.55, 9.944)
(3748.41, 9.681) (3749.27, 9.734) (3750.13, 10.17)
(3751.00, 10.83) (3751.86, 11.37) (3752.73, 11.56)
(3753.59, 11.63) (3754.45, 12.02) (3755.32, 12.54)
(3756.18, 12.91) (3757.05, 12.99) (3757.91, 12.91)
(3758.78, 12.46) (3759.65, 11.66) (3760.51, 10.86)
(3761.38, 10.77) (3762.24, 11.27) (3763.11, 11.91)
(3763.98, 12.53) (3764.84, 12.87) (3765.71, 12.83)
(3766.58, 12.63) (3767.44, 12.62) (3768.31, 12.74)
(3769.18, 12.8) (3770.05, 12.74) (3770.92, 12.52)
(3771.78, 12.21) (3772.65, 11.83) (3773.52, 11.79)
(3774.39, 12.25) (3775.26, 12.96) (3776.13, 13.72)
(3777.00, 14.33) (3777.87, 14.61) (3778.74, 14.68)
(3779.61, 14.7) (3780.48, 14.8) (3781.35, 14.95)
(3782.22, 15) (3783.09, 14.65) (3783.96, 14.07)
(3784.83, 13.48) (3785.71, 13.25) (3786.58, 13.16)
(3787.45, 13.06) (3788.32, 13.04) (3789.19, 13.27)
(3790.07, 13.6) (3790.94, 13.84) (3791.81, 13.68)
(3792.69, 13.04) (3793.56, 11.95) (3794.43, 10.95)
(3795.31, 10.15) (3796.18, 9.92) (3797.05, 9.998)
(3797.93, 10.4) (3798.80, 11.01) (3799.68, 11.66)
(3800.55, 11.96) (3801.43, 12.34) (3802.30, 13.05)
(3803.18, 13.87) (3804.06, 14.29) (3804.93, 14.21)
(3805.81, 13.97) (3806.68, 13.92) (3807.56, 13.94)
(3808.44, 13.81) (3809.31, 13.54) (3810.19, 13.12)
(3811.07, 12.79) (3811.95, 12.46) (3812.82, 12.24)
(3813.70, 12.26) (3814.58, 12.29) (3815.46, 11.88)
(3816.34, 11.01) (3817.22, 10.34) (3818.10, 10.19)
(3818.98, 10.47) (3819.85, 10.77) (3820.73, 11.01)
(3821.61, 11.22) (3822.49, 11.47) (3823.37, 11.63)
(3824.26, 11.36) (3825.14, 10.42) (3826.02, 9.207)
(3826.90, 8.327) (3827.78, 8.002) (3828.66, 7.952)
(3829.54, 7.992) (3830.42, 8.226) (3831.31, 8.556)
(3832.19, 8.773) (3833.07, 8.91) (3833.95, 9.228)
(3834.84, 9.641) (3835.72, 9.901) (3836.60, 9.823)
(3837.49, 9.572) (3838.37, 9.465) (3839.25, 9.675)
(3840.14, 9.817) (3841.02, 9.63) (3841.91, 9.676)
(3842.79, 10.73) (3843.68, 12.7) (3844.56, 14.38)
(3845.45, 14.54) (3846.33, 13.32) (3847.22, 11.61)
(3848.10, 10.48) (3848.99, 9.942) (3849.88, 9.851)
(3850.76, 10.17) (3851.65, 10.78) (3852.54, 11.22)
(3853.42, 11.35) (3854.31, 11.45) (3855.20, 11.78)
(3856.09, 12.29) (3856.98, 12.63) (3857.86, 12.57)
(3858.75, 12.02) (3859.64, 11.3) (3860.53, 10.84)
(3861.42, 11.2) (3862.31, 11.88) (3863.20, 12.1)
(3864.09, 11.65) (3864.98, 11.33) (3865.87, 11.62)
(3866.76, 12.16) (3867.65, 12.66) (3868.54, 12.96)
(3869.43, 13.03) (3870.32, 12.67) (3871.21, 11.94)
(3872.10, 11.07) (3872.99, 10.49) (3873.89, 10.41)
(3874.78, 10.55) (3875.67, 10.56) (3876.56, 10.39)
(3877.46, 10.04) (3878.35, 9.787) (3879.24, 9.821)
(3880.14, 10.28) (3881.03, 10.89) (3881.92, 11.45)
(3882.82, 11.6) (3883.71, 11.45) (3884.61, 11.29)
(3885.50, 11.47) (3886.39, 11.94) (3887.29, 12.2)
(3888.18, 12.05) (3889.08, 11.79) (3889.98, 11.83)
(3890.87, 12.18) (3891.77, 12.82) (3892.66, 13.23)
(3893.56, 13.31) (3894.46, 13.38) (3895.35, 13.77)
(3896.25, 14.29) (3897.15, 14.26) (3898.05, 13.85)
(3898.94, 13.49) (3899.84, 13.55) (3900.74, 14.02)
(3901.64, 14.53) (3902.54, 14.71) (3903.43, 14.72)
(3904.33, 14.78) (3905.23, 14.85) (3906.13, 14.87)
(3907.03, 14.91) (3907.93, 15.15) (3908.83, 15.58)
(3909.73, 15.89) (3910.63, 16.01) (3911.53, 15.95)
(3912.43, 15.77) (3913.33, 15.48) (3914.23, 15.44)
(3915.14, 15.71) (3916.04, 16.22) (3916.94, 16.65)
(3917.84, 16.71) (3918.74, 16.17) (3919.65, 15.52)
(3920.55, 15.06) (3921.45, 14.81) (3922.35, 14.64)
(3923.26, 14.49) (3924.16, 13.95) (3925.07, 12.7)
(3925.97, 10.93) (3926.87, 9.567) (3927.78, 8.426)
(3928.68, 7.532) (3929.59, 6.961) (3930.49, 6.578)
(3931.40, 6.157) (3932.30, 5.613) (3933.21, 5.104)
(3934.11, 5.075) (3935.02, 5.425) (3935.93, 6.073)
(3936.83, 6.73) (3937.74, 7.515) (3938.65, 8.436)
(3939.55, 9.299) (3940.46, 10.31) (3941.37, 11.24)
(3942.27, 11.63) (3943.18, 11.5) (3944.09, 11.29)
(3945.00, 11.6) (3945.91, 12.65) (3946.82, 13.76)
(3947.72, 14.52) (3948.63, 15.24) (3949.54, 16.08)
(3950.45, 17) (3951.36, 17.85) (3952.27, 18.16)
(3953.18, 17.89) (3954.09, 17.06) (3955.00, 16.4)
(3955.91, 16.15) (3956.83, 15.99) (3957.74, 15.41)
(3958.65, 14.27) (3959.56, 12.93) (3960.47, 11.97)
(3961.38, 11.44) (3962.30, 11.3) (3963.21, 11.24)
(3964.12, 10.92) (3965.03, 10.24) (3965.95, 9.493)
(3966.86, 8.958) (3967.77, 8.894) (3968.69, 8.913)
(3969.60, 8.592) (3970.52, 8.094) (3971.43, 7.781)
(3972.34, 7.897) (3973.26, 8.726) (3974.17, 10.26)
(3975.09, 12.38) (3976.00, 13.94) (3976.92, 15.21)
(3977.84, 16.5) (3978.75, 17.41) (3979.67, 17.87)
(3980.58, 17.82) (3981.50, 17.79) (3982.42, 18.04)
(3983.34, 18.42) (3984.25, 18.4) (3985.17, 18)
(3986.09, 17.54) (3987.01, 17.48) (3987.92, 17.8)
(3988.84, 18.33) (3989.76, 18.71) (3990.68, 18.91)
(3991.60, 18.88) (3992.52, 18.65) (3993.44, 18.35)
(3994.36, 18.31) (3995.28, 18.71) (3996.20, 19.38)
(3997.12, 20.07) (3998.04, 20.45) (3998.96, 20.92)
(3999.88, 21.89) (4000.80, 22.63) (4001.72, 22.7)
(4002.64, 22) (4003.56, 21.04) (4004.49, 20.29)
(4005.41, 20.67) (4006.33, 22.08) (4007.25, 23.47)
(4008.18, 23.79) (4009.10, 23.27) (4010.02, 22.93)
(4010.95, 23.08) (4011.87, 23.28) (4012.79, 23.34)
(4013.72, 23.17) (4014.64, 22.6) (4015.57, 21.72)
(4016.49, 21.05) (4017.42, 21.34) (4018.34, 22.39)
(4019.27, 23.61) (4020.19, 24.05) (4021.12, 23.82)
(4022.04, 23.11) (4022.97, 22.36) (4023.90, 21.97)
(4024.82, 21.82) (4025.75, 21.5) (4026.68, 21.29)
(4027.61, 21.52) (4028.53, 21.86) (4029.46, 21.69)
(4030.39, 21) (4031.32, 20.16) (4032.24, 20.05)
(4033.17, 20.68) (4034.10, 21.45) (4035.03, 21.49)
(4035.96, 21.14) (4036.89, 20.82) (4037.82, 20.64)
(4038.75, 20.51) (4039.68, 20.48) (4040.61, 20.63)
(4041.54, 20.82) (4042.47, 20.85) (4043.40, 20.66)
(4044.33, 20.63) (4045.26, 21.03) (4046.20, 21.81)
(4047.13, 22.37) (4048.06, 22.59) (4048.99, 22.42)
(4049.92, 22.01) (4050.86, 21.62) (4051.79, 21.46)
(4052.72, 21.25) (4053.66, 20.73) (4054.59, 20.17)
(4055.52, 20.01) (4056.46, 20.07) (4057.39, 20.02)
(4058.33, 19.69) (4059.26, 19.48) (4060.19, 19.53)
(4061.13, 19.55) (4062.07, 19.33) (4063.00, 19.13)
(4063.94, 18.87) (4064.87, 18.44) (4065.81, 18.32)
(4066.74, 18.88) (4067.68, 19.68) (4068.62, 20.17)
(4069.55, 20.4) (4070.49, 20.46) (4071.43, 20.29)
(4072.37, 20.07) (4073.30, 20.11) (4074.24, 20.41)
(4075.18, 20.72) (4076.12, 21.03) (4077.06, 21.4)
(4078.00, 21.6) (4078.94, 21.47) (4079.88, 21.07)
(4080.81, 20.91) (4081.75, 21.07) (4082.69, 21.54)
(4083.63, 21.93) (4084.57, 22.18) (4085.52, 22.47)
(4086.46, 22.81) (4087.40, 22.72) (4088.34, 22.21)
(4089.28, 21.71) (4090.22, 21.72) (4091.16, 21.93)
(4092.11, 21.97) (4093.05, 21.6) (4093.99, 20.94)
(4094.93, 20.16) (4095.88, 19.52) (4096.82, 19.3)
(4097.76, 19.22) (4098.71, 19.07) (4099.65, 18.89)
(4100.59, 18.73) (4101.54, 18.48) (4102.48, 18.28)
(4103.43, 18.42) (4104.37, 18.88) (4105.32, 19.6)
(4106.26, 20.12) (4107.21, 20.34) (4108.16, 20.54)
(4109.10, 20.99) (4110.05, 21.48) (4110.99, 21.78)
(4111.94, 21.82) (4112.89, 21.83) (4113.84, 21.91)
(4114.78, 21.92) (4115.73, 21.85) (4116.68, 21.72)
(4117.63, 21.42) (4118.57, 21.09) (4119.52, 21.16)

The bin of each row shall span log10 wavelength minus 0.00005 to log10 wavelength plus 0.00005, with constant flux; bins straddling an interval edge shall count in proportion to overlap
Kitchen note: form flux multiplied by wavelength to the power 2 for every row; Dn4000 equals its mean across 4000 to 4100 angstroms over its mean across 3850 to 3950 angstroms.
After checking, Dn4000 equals 1.9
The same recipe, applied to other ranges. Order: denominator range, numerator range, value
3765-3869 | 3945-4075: 1.75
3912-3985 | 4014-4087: 1.76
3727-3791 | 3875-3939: 1.10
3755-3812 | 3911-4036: 1.39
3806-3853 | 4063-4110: 2.15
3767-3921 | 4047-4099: 1.88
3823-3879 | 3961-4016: 1.71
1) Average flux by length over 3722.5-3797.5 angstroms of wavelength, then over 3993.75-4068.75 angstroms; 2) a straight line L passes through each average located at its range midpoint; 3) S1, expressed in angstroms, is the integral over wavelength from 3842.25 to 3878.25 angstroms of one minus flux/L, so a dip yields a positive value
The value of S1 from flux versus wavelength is 8.8 angstroms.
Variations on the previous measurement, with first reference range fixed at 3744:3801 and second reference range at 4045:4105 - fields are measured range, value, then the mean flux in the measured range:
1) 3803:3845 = 8.3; 11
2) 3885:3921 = 3.5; 14.4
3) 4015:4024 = -1.7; 22.6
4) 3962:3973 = 5.2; 9.32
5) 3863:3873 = 1.9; 12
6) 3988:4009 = -2.3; 20.5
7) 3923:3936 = 6.5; 8.28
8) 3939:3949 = 2.9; 12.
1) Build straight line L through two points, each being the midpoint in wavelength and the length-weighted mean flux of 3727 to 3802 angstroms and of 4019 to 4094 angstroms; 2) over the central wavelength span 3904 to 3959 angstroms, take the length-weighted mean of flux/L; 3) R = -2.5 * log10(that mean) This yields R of 0.30 mag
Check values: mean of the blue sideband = 11.9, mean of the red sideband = 21.1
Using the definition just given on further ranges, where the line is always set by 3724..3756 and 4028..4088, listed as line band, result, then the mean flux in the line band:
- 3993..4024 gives -0.14 mag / 21.9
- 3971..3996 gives 0.14 mag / 16.3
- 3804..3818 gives 0.02 mag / 12.8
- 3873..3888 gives 0.36 mag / 10.9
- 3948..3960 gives 0.09 mag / 16.2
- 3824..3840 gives 0.44 mag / 9.16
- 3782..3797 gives -0.04 mag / 12.8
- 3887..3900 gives 0.19 mag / 13.1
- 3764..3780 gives -0.11 mag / 13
